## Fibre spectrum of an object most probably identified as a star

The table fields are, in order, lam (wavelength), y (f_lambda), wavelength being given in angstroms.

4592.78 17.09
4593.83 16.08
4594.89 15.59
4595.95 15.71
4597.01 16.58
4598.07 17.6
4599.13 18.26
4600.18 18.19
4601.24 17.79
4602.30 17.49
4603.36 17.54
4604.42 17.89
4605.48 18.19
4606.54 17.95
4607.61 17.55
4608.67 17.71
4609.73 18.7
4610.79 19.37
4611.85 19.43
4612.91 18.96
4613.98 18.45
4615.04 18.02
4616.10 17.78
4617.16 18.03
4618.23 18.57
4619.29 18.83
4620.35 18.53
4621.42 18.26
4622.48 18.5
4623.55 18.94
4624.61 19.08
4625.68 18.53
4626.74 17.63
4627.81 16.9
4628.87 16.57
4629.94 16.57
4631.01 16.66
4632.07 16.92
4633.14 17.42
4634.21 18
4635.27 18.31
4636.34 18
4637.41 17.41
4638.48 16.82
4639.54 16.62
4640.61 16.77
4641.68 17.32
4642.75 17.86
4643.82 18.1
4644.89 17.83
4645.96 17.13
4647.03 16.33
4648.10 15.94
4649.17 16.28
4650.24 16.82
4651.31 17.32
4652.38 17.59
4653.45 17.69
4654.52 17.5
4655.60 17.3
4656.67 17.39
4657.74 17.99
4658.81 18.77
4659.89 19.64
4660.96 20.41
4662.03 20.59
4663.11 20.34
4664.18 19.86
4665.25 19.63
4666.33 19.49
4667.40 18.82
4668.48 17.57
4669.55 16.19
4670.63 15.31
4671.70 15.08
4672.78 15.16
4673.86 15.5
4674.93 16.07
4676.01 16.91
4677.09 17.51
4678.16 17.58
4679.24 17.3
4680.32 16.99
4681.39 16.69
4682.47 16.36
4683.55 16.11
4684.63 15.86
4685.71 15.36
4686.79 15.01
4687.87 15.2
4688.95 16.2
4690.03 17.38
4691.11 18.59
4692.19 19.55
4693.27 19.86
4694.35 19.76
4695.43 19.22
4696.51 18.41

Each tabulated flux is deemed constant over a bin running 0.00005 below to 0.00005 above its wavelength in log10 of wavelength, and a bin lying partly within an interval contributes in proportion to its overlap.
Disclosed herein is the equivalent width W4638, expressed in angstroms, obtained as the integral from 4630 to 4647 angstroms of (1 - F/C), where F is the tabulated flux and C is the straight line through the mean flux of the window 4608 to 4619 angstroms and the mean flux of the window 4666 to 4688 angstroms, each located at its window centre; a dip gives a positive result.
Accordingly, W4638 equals 0.3 angstroms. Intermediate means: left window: 18.5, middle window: 17.4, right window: 16.5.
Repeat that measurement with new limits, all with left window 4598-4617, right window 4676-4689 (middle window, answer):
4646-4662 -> -0.6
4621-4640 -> 0.0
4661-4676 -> -0.9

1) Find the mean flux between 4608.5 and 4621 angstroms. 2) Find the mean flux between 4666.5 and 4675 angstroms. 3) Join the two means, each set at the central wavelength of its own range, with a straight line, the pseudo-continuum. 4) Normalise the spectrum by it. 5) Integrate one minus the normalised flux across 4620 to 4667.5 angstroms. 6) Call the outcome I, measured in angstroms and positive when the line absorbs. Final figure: -1.41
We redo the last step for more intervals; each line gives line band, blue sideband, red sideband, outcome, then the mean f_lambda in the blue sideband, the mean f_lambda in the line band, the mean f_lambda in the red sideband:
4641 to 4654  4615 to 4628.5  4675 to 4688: 0.2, 18.3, 17.2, 16.4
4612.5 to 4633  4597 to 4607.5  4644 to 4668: 0.0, 17.8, 18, 18.2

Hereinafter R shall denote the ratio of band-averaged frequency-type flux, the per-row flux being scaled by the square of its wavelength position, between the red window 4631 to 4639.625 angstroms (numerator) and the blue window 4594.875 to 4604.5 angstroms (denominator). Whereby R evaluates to 1.02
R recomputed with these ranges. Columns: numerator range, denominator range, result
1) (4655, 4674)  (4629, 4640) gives 1.06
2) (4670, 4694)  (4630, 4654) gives 0.98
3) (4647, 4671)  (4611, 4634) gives 1.02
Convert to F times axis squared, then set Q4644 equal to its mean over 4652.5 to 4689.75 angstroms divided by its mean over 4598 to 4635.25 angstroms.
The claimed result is 0.98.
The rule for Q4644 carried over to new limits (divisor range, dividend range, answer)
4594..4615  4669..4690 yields 0.94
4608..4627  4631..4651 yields 0.94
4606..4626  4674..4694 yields 0.94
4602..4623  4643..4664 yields 1.00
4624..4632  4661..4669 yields 1.14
